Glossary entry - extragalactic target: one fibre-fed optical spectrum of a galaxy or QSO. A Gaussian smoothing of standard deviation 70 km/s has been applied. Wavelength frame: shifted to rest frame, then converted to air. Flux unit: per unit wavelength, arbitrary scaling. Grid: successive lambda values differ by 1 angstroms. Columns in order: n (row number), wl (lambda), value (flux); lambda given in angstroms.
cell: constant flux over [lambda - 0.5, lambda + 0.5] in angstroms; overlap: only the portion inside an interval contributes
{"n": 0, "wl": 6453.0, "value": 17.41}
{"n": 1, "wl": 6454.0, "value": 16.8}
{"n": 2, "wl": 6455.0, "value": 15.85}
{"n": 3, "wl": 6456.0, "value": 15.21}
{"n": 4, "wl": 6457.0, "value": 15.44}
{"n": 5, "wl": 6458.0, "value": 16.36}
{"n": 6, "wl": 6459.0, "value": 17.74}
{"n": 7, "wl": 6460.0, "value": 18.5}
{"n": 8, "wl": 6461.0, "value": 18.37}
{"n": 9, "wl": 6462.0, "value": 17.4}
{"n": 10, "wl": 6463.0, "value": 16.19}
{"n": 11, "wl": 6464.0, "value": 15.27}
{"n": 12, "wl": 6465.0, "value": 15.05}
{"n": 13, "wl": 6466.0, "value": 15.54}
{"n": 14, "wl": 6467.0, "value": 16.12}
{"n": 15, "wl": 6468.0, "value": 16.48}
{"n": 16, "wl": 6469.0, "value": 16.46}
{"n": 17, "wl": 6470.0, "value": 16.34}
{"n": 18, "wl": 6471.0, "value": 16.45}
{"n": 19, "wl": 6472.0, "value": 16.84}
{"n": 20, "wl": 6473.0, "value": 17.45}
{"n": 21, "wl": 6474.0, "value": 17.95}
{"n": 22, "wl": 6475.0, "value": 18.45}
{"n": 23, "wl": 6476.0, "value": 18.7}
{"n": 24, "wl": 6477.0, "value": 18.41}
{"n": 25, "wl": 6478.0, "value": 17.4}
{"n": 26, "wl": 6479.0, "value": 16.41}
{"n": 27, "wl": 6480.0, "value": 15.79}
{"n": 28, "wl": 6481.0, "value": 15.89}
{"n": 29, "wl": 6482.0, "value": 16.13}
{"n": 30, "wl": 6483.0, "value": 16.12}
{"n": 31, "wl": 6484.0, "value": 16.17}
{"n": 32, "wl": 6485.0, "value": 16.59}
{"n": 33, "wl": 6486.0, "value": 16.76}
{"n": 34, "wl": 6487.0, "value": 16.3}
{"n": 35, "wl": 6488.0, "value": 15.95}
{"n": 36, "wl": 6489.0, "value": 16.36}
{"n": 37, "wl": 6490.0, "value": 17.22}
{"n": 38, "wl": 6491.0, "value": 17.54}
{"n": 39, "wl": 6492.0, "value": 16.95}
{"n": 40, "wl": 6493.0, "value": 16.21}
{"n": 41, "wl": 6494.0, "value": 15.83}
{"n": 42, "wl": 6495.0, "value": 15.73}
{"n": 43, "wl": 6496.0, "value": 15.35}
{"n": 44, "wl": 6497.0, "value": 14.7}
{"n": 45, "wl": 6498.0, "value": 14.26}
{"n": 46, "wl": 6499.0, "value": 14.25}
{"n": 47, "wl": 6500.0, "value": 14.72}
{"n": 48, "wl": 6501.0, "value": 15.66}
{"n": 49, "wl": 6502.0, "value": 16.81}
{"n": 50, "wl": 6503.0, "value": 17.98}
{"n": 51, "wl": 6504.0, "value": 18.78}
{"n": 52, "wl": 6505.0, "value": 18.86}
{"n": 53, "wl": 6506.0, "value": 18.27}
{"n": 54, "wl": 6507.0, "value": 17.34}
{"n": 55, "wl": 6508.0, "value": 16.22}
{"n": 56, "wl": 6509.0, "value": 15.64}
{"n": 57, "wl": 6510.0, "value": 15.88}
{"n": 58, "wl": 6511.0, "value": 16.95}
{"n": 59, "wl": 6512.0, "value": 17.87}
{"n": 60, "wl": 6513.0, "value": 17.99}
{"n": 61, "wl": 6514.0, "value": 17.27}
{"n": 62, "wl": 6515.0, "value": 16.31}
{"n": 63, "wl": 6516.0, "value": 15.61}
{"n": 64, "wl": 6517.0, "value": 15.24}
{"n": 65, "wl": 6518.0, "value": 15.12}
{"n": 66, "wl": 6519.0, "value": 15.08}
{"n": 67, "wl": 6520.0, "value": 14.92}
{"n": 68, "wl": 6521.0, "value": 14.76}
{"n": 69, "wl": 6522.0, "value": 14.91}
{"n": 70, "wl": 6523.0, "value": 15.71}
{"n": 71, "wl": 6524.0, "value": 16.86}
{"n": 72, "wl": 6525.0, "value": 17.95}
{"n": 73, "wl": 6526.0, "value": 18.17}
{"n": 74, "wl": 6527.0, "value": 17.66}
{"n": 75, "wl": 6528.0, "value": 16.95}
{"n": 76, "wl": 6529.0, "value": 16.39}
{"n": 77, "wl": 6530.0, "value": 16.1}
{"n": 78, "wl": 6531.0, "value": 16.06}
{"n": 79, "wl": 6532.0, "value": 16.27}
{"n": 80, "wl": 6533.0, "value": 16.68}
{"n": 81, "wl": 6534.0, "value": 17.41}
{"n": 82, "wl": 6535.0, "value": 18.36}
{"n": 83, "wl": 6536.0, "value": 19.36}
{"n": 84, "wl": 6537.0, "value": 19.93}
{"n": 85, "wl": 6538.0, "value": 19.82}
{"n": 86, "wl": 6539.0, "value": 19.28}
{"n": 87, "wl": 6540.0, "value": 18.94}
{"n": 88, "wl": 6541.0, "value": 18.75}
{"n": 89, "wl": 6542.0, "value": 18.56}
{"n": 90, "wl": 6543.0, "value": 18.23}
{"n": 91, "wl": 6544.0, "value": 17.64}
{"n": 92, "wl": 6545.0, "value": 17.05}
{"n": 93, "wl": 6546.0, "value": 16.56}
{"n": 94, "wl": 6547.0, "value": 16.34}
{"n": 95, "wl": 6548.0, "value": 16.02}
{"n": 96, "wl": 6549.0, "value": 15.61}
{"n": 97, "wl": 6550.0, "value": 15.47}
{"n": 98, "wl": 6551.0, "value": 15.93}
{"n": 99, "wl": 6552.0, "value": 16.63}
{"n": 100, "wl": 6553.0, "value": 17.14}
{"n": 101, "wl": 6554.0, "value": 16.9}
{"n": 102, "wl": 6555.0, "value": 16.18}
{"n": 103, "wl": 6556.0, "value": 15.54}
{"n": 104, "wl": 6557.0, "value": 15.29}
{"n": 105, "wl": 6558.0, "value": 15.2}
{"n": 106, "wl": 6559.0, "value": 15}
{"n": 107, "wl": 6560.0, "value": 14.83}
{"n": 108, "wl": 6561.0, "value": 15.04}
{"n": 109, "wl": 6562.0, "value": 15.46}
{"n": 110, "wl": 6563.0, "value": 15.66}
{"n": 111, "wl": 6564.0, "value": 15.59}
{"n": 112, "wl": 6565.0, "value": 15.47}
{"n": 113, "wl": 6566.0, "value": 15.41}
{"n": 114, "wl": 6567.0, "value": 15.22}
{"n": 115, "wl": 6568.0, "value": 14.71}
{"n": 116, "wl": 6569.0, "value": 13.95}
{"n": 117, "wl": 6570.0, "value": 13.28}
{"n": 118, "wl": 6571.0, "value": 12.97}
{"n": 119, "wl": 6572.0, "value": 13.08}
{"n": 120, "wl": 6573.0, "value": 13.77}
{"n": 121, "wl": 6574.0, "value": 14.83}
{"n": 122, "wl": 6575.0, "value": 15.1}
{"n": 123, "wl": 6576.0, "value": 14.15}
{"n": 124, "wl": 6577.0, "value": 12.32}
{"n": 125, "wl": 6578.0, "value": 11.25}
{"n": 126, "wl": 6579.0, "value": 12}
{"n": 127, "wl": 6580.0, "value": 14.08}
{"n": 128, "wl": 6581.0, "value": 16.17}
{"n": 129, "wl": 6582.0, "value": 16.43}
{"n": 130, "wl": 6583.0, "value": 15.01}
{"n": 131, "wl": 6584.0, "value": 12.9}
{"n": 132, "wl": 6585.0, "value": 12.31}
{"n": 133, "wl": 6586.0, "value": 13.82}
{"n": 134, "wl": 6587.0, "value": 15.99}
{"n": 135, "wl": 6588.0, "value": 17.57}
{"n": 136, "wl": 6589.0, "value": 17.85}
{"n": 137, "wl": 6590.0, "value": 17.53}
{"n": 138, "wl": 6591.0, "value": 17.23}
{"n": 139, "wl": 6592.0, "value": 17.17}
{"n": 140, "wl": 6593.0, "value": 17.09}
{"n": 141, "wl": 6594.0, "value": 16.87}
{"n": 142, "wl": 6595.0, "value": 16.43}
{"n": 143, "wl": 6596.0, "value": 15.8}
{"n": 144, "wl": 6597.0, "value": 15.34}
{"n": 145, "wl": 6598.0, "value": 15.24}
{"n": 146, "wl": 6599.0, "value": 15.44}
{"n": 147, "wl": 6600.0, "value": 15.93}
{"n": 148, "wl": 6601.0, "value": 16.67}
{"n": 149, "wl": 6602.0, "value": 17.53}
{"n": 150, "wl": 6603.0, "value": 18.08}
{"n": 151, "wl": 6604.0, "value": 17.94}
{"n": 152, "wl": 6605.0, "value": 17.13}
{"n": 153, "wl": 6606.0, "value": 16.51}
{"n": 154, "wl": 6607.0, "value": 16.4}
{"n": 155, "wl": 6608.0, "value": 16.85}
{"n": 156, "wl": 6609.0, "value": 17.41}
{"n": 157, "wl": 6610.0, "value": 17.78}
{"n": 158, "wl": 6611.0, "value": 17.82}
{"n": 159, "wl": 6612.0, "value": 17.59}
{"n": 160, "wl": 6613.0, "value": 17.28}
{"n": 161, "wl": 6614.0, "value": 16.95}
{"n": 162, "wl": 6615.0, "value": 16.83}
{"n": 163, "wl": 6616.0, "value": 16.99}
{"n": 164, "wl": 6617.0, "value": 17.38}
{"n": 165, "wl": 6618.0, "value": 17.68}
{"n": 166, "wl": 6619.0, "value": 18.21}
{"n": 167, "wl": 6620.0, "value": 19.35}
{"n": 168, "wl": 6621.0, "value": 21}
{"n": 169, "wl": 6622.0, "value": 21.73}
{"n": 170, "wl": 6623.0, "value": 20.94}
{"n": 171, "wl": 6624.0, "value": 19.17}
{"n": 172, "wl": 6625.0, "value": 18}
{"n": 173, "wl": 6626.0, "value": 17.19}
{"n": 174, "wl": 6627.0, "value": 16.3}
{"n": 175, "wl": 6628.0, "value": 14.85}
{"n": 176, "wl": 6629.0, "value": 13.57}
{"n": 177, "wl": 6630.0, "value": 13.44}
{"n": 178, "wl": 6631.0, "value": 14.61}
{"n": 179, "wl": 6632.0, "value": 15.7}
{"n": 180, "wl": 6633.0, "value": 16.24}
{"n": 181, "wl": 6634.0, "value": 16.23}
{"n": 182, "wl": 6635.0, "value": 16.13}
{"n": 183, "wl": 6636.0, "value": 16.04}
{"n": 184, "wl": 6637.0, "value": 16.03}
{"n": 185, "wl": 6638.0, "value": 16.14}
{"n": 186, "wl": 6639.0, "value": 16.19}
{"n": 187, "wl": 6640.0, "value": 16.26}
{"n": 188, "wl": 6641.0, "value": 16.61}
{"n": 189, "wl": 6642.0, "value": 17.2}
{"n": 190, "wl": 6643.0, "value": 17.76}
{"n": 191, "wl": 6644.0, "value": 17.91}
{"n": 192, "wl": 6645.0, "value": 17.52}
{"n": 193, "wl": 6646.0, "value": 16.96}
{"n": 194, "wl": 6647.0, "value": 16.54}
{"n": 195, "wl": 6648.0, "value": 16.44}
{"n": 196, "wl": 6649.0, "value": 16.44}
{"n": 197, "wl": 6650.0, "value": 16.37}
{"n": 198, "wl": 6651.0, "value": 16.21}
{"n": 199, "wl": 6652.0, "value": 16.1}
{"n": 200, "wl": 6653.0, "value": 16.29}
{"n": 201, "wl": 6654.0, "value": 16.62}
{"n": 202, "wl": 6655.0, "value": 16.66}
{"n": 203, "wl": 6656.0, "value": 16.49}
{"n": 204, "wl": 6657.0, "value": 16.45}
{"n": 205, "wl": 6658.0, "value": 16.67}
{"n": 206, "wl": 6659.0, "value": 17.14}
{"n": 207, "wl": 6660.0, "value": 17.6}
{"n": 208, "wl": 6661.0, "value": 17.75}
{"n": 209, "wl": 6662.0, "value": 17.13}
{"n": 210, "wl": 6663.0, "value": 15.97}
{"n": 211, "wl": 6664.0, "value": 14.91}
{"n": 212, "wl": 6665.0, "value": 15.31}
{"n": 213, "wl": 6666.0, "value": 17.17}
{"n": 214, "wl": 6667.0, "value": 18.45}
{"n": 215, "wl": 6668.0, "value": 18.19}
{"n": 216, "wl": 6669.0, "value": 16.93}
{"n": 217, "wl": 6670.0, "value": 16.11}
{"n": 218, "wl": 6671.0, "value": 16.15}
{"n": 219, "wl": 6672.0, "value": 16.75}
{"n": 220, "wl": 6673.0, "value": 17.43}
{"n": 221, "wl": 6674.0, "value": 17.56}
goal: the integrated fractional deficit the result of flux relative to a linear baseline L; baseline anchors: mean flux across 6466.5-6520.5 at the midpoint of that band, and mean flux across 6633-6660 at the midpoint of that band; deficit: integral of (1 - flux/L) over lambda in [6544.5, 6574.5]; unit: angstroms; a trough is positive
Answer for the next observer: 2.2 angstroms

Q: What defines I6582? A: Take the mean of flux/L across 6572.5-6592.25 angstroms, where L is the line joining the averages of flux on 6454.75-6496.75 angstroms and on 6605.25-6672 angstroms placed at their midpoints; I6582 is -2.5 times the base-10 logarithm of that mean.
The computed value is 0.13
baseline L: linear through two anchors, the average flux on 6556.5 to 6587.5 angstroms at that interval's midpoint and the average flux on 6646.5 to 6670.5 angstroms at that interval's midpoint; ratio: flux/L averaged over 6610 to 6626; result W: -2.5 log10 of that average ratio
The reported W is -0.179 mag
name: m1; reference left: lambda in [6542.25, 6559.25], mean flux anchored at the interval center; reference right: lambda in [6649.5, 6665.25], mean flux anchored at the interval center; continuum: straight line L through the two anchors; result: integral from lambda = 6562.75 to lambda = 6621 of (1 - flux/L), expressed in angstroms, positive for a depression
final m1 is 1.8 angstroms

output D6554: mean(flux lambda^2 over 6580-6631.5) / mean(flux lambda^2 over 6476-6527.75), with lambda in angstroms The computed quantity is 1.05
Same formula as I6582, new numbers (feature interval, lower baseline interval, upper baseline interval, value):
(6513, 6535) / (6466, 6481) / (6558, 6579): -0.05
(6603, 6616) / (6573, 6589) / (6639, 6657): -0.13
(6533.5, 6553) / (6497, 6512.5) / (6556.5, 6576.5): -0.15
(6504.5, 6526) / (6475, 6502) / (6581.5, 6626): 0.00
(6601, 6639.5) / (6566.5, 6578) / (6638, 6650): -0.09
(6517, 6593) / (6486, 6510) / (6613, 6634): 0.06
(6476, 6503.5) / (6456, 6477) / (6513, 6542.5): 0.04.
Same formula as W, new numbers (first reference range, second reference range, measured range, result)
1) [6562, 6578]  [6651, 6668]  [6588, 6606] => -0.121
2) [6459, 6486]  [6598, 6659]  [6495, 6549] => 0.000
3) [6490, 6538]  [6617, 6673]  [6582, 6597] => 0.053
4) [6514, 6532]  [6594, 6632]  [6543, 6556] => -0.004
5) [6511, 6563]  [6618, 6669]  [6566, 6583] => 0.194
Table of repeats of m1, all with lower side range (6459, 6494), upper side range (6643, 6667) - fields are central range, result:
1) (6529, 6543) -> -1.1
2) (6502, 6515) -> -0.5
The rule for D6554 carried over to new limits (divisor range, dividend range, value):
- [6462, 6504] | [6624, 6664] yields 1.05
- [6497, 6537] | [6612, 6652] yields 1.06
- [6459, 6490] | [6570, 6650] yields 1.01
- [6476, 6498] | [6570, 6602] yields 0.95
